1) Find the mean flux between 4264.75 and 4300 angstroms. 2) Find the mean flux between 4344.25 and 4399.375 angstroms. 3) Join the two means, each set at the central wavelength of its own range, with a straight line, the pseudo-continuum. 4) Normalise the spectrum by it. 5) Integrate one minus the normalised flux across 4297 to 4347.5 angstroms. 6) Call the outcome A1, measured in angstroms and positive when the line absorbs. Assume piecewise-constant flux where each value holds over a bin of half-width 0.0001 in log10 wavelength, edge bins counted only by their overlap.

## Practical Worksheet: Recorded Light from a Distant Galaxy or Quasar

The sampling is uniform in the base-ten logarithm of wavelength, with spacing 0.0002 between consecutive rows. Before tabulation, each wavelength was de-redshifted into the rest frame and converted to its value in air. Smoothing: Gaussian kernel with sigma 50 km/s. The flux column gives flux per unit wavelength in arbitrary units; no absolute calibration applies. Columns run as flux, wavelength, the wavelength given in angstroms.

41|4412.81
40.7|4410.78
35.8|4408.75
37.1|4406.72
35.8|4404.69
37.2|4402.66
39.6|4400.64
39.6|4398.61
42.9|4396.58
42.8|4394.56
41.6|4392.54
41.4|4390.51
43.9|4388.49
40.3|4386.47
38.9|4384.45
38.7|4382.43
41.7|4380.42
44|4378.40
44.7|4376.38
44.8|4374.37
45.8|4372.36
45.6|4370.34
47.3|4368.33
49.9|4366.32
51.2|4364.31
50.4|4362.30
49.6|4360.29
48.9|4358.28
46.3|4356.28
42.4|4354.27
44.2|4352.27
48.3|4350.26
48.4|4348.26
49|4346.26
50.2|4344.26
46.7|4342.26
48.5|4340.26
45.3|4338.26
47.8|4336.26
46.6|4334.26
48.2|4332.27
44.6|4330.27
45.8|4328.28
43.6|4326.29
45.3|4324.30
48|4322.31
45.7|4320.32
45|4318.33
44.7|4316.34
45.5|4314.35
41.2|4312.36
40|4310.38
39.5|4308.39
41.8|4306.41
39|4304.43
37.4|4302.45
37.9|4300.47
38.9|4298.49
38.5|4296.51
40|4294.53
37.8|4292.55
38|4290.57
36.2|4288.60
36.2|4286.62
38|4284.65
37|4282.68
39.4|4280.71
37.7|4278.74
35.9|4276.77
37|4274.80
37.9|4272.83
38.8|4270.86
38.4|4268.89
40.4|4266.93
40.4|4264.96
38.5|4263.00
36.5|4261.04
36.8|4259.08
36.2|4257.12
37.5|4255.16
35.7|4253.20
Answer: -3.67 angstroms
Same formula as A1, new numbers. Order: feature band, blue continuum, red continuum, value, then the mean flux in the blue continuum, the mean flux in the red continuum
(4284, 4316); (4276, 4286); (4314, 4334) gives 1.5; 37.6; 45.7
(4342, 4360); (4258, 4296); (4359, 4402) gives -2.1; 37.9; 44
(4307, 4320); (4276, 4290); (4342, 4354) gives -0.2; 37.3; 47.6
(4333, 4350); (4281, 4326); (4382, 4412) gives -3.2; 40.6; 39.8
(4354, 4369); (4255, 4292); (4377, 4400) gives -2.9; 37.7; 41.4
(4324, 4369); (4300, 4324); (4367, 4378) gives -3.2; 42.3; 45.7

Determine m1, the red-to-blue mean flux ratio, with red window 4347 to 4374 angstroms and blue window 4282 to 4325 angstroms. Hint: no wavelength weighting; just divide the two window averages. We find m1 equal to 1.17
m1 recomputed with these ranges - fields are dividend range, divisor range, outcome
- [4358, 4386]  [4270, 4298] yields 1.21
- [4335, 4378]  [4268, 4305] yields 1.25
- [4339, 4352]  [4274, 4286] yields 1.29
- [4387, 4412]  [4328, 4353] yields 0.84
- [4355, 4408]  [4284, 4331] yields 1.05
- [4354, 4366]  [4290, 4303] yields 1.27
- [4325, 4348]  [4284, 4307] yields 1.23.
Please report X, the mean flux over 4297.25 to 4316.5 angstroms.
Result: 40.4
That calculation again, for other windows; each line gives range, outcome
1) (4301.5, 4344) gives 44.4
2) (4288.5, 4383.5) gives 44.4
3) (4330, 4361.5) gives 47.3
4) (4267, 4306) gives 38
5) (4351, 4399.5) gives 44.5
